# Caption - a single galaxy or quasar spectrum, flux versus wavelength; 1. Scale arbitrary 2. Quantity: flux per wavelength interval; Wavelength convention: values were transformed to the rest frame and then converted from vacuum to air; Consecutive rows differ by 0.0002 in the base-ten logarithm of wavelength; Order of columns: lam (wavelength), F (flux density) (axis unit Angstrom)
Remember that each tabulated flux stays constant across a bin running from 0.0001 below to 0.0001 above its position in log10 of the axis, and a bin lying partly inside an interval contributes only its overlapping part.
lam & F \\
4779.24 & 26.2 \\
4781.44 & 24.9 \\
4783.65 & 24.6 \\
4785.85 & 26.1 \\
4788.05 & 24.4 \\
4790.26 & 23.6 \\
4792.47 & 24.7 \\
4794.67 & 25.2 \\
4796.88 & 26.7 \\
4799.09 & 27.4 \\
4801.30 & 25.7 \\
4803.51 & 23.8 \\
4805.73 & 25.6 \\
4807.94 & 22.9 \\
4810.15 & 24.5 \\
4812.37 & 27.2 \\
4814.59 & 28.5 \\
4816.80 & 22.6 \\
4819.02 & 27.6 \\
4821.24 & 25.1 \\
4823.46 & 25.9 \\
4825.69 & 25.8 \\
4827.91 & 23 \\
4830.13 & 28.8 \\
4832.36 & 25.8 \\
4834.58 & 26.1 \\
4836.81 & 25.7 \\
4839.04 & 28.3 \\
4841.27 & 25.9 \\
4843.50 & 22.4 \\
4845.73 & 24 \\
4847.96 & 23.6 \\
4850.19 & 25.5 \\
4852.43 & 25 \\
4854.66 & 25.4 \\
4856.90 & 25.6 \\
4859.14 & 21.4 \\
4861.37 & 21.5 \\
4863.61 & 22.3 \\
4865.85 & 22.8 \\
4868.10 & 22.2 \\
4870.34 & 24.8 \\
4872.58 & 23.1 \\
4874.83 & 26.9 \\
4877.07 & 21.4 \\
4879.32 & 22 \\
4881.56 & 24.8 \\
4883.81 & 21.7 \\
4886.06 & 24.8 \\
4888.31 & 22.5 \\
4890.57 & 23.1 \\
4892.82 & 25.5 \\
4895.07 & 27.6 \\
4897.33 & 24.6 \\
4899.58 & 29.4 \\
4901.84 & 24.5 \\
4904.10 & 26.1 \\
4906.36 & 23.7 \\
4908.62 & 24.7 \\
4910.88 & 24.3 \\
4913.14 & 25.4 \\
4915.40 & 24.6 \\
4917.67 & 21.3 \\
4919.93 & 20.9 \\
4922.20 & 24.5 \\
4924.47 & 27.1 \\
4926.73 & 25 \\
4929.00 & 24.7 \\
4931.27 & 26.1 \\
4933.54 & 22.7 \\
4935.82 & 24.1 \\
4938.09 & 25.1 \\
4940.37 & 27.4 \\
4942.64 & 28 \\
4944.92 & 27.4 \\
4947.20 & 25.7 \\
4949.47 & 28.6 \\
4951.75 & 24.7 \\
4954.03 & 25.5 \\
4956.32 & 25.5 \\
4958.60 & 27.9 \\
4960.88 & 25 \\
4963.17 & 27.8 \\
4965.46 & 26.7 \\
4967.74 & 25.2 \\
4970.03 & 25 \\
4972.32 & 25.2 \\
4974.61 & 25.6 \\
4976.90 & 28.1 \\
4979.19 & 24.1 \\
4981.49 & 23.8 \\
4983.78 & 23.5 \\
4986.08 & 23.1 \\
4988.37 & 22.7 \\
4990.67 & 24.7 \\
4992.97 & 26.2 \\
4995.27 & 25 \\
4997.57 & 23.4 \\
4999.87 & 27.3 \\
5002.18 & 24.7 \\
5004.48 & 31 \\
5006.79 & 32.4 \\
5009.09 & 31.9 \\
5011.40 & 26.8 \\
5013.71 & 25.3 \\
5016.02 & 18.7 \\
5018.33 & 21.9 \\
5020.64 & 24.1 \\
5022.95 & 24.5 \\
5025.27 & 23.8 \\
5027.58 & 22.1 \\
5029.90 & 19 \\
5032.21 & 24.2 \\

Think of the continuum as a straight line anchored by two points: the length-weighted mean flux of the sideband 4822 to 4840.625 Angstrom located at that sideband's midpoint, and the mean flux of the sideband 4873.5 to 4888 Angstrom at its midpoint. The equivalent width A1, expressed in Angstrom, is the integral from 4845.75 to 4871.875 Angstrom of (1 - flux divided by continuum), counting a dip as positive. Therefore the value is 1.1 Angstrom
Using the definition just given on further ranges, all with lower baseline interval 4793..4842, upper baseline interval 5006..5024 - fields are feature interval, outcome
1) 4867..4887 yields 1.7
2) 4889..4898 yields 0.2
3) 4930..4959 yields -0.4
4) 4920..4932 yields 0.3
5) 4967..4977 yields 0.0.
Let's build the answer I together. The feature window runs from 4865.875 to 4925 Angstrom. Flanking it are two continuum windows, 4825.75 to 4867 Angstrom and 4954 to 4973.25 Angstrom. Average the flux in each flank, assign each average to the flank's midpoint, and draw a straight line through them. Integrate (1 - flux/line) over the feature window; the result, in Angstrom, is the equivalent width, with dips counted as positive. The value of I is 2.3 Angstrom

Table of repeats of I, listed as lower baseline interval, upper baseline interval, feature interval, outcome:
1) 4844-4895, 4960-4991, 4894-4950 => -2.2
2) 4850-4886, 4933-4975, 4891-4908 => -0.9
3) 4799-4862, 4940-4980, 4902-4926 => 1.5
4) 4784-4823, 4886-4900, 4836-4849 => 0.2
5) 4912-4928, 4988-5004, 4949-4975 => -1.3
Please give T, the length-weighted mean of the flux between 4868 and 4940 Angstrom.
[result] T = 24.4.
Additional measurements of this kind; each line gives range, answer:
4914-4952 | 25.2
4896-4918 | 25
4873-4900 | 24.4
